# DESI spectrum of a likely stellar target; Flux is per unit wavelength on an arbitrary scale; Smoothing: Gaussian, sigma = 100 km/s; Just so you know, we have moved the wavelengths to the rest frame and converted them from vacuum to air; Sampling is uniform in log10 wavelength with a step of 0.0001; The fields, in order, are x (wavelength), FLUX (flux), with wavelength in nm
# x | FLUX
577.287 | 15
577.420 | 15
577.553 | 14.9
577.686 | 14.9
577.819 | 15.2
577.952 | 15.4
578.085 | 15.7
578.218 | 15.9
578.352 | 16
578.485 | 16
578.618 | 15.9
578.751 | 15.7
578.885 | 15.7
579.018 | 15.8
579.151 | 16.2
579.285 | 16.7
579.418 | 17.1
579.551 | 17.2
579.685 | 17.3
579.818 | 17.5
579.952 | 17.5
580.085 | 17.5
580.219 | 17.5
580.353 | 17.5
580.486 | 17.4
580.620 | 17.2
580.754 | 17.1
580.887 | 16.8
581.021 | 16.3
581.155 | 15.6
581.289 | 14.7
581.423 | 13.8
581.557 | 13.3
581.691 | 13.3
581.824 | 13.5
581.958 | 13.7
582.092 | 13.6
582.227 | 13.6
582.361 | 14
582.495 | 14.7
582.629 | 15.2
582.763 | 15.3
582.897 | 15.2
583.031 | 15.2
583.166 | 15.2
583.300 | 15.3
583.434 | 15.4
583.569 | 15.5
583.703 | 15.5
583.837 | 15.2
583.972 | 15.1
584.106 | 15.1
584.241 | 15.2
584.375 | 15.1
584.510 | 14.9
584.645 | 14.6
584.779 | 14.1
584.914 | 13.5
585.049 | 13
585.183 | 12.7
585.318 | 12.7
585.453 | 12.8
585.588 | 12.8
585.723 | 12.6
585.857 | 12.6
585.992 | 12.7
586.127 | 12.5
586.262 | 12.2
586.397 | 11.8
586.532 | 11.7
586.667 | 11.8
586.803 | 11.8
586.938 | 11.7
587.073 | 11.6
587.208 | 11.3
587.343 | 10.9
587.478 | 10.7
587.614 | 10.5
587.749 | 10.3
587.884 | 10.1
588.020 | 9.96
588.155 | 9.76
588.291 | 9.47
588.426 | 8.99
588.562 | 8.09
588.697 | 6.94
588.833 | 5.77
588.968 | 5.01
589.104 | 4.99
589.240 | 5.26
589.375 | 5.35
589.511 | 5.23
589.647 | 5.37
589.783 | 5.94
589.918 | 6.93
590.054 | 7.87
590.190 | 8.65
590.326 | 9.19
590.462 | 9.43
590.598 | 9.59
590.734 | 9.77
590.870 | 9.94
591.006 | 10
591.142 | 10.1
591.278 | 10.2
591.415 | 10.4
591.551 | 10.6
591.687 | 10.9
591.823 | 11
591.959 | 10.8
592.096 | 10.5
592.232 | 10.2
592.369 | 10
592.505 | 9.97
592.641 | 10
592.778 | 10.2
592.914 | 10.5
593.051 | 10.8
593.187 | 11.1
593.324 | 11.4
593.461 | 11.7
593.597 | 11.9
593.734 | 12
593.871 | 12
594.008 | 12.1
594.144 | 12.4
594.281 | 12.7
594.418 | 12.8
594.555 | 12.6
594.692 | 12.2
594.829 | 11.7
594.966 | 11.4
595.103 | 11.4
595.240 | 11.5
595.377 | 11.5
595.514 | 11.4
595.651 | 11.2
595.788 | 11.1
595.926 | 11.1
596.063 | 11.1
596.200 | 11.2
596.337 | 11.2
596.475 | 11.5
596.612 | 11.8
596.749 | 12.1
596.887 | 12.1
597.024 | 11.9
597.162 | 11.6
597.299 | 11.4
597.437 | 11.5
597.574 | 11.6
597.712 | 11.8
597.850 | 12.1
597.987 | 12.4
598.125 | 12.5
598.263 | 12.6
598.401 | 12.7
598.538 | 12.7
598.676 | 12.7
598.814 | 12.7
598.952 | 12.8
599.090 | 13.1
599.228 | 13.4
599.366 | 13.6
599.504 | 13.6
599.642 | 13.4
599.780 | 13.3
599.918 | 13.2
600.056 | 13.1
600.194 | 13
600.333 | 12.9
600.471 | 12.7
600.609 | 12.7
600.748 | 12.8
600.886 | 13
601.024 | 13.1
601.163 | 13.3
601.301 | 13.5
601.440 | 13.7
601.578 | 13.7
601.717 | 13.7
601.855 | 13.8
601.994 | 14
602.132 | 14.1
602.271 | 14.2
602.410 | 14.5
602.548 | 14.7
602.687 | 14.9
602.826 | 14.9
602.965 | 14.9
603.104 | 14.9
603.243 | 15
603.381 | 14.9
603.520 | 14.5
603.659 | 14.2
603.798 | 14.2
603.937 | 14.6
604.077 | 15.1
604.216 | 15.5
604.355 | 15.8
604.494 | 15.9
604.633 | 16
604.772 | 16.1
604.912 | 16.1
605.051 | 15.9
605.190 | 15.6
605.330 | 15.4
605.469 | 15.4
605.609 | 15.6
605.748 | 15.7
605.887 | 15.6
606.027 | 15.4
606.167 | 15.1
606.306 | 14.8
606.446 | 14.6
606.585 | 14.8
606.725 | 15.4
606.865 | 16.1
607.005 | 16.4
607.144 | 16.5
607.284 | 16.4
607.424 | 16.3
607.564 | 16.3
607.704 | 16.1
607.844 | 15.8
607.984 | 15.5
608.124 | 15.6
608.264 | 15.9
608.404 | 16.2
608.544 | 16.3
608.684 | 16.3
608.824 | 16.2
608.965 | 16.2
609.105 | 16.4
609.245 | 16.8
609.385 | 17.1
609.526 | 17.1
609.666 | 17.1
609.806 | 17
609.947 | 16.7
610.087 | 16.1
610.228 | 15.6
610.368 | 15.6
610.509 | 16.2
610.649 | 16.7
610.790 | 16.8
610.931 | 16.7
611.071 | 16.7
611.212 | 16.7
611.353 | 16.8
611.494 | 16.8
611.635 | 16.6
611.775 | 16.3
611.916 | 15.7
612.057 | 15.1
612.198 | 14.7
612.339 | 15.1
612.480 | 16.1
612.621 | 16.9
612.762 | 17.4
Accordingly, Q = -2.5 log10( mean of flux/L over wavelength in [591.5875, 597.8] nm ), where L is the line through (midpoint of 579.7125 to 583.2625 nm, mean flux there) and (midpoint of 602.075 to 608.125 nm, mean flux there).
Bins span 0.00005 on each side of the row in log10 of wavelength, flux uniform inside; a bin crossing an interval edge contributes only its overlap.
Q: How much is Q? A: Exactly 0.328 mag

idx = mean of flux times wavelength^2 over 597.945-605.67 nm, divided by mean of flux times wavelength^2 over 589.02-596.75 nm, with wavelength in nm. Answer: 1.41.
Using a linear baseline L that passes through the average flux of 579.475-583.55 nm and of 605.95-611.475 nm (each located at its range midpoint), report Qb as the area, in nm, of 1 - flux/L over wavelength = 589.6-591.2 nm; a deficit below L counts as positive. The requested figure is 0.73 nm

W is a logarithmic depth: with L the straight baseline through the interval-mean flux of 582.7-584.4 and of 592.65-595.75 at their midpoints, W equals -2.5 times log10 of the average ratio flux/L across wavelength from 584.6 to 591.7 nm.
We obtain 0.34 mag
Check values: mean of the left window 15.3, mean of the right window 11.6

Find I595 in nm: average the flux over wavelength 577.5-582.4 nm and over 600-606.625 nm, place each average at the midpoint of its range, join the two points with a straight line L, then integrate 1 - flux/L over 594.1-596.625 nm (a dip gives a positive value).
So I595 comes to 0.557 nm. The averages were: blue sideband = 15.8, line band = 11.7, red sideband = 14.5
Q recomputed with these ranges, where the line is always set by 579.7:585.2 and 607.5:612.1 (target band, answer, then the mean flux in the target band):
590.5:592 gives 0.45 mag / 10.3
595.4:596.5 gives 0.37 mag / 11.2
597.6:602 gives 0.22 mag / 13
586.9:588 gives 0.38 mag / 10.8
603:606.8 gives 0.06 mag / 15.3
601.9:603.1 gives 0.11 mag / 14.5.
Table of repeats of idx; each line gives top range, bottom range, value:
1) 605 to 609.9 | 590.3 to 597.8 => 1.50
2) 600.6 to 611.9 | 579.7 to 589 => 1.25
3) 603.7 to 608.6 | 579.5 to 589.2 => 1.27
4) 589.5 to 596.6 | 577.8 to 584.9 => 0.71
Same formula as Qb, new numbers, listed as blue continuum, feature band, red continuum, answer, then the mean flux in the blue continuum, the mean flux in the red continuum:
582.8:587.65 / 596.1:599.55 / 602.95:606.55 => 0.556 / 13.4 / 15.3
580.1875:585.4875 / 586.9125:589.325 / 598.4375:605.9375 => 0.955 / 14.9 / 14.2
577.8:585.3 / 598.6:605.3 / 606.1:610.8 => 0.767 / 15.4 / 16.1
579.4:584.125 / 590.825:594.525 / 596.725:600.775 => 0.719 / 15.6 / 12.6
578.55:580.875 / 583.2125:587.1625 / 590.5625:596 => 0.291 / 16.9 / 11.1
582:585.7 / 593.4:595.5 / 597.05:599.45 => 0.158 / 14.4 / 12.4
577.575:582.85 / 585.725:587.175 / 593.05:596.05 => 0.201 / 15.7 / 11.7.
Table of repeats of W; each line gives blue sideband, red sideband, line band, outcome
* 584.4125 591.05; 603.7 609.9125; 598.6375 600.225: 0.038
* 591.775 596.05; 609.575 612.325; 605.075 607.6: -0.048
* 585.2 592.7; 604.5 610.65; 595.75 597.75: 0.077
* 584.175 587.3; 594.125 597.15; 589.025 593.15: 0.330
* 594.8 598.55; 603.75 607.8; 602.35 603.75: -0.022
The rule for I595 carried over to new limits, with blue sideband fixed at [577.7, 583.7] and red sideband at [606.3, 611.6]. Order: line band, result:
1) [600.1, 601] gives 0.18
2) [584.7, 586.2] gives 0.27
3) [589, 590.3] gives 0.79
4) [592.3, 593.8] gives 0.48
